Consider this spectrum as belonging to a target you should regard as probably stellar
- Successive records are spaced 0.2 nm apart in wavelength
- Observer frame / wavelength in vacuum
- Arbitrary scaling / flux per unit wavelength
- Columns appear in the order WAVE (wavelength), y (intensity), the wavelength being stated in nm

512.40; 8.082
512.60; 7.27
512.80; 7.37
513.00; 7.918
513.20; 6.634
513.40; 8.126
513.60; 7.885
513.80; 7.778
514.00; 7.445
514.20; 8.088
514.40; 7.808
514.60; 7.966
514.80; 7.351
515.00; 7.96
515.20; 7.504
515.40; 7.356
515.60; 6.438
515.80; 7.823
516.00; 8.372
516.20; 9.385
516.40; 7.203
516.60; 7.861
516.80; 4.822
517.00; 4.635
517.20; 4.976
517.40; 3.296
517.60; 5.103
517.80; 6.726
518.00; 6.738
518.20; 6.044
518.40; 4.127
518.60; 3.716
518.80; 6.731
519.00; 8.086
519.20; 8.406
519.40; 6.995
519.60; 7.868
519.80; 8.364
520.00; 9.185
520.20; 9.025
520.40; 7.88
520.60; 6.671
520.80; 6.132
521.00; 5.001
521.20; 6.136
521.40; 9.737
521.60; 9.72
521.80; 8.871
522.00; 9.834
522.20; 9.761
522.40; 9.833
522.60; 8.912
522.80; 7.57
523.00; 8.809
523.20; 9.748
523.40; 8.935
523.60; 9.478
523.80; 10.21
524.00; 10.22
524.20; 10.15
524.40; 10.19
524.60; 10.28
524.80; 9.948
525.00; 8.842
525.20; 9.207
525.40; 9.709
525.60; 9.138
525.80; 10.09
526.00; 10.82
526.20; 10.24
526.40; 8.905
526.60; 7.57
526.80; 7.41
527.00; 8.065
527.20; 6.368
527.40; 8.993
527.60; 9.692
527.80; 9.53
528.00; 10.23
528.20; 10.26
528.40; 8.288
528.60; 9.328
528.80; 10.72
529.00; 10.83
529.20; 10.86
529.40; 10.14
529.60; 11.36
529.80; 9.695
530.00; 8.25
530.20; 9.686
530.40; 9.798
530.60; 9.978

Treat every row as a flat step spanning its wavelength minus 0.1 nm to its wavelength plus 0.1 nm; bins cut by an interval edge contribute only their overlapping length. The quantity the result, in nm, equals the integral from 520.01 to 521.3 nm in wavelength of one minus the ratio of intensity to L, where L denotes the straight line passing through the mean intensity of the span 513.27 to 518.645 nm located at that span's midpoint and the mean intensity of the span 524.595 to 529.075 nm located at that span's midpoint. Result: 0.14 nm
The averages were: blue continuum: 6.79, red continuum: 9.3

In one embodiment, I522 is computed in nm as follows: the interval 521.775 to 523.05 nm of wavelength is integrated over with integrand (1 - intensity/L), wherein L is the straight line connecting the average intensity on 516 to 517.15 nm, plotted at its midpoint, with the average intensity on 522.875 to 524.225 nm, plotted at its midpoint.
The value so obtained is 0.00 nm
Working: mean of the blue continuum 6.84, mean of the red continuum 9.58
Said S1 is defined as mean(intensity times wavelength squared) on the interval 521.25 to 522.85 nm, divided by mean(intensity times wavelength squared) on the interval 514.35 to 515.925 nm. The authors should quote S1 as 1.26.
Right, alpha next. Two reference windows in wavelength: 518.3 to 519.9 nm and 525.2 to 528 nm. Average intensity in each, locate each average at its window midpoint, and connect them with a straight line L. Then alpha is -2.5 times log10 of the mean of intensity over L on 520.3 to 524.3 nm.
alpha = -0.12 mag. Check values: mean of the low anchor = 6.79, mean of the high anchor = 9.02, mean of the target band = 8.68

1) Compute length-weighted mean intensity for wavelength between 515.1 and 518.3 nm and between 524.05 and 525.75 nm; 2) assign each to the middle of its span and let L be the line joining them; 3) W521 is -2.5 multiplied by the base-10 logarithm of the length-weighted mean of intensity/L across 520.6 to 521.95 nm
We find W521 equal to 0.10 mag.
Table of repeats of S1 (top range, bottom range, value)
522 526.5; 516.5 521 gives 1.51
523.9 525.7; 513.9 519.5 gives 1.49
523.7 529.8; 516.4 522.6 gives 1.39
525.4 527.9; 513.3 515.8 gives 1.22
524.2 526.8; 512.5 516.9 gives 1.31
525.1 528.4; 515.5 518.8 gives 1.55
